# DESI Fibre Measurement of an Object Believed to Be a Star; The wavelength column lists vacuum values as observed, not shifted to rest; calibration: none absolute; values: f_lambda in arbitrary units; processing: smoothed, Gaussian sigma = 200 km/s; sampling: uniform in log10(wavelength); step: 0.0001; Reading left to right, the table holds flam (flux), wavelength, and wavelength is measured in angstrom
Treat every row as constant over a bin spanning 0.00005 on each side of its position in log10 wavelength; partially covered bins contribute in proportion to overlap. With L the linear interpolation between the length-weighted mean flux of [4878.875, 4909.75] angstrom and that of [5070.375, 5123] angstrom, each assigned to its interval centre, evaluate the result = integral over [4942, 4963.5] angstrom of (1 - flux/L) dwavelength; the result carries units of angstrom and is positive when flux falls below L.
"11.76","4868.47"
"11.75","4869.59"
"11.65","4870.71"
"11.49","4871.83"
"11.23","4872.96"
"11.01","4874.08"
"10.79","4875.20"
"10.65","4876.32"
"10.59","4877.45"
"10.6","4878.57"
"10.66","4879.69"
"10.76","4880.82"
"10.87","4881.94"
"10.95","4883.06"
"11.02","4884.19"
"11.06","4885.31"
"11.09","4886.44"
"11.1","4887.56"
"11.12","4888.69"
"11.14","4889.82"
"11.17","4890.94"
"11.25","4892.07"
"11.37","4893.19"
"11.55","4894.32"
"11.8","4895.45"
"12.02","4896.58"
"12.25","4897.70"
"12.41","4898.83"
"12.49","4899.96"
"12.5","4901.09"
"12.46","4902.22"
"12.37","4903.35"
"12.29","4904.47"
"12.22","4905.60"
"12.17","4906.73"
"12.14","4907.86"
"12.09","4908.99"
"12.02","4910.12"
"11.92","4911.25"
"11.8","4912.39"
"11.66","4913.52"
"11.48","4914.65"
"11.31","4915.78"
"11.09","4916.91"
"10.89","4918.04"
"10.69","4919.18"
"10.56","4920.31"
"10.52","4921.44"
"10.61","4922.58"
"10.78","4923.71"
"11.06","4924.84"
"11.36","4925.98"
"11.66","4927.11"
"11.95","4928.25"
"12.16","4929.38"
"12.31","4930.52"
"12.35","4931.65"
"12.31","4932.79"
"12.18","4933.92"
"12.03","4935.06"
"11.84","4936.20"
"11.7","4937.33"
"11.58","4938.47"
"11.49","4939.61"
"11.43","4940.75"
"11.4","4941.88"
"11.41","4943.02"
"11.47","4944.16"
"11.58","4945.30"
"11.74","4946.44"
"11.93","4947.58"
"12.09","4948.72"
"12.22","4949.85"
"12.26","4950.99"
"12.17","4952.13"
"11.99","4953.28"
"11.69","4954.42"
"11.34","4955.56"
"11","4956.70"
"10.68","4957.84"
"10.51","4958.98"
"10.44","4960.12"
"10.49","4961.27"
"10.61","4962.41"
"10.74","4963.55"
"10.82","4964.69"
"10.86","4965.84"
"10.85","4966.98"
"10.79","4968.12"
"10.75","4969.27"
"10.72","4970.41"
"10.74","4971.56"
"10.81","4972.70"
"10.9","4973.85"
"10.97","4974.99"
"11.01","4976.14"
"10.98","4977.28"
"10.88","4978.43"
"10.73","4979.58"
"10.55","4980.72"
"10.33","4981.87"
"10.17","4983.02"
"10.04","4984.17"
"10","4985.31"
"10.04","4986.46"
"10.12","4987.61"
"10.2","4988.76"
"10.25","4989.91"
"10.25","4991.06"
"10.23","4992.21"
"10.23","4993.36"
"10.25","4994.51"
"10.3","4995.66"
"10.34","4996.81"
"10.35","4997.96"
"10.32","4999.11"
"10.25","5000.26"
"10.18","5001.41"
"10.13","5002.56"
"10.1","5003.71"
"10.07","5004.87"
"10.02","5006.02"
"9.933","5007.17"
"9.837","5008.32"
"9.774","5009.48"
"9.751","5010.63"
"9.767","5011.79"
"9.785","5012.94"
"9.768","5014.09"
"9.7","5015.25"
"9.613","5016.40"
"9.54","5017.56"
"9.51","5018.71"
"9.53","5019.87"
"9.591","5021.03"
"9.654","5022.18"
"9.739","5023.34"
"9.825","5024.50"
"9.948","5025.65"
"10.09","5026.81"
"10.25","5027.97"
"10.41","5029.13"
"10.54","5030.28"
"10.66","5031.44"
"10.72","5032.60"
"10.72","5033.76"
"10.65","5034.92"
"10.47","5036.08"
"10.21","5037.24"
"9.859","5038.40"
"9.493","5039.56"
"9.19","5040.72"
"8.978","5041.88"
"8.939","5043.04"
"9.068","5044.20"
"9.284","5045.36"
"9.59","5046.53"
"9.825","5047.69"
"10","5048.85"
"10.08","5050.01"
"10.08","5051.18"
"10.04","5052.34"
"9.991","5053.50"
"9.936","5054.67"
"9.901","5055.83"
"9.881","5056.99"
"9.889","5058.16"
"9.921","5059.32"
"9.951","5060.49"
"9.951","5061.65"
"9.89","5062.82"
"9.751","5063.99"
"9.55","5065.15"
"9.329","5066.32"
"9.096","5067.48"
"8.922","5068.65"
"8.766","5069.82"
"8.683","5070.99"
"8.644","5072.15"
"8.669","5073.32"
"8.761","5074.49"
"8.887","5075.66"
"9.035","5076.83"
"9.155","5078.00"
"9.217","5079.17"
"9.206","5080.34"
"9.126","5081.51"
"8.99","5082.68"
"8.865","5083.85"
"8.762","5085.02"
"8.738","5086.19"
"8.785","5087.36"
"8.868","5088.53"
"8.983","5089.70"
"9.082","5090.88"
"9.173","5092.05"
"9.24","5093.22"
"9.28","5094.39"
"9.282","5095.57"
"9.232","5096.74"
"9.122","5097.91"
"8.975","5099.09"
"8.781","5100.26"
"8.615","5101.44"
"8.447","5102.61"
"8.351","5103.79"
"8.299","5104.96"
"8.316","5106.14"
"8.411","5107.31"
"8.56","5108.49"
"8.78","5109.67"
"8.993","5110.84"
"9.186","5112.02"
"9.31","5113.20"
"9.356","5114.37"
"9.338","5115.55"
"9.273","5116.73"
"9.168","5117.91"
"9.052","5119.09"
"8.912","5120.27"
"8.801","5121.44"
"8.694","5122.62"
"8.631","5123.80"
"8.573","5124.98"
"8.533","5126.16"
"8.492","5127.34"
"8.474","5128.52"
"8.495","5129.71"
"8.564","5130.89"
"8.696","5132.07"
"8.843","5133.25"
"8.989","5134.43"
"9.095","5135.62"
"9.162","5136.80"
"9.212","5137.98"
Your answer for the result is -1.1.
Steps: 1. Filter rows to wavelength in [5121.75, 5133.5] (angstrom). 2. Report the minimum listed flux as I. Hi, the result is 8.474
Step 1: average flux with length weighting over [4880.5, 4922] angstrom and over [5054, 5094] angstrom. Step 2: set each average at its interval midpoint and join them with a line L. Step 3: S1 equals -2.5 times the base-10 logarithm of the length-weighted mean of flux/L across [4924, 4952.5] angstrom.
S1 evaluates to -0.07 mag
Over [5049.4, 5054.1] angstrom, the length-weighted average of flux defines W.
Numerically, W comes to 10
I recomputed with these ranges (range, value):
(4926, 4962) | 10.44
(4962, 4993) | 10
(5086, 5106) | 8.299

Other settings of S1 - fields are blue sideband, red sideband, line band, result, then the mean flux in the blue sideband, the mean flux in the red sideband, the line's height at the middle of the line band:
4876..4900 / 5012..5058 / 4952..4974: -0.04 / 11.2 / 9.87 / 10.5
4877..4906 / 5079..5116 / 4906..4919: -0.04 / 11.5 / 8.92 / 11.2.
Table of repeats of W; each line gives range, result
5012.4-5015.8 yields 9.75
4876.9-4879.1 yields 10.6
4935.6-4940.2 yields 11.6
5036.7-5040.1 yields 9.85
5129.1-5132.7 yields 8.58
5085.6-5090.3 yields 8.84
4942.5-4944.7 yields 11.4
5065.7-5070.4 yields 9.03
